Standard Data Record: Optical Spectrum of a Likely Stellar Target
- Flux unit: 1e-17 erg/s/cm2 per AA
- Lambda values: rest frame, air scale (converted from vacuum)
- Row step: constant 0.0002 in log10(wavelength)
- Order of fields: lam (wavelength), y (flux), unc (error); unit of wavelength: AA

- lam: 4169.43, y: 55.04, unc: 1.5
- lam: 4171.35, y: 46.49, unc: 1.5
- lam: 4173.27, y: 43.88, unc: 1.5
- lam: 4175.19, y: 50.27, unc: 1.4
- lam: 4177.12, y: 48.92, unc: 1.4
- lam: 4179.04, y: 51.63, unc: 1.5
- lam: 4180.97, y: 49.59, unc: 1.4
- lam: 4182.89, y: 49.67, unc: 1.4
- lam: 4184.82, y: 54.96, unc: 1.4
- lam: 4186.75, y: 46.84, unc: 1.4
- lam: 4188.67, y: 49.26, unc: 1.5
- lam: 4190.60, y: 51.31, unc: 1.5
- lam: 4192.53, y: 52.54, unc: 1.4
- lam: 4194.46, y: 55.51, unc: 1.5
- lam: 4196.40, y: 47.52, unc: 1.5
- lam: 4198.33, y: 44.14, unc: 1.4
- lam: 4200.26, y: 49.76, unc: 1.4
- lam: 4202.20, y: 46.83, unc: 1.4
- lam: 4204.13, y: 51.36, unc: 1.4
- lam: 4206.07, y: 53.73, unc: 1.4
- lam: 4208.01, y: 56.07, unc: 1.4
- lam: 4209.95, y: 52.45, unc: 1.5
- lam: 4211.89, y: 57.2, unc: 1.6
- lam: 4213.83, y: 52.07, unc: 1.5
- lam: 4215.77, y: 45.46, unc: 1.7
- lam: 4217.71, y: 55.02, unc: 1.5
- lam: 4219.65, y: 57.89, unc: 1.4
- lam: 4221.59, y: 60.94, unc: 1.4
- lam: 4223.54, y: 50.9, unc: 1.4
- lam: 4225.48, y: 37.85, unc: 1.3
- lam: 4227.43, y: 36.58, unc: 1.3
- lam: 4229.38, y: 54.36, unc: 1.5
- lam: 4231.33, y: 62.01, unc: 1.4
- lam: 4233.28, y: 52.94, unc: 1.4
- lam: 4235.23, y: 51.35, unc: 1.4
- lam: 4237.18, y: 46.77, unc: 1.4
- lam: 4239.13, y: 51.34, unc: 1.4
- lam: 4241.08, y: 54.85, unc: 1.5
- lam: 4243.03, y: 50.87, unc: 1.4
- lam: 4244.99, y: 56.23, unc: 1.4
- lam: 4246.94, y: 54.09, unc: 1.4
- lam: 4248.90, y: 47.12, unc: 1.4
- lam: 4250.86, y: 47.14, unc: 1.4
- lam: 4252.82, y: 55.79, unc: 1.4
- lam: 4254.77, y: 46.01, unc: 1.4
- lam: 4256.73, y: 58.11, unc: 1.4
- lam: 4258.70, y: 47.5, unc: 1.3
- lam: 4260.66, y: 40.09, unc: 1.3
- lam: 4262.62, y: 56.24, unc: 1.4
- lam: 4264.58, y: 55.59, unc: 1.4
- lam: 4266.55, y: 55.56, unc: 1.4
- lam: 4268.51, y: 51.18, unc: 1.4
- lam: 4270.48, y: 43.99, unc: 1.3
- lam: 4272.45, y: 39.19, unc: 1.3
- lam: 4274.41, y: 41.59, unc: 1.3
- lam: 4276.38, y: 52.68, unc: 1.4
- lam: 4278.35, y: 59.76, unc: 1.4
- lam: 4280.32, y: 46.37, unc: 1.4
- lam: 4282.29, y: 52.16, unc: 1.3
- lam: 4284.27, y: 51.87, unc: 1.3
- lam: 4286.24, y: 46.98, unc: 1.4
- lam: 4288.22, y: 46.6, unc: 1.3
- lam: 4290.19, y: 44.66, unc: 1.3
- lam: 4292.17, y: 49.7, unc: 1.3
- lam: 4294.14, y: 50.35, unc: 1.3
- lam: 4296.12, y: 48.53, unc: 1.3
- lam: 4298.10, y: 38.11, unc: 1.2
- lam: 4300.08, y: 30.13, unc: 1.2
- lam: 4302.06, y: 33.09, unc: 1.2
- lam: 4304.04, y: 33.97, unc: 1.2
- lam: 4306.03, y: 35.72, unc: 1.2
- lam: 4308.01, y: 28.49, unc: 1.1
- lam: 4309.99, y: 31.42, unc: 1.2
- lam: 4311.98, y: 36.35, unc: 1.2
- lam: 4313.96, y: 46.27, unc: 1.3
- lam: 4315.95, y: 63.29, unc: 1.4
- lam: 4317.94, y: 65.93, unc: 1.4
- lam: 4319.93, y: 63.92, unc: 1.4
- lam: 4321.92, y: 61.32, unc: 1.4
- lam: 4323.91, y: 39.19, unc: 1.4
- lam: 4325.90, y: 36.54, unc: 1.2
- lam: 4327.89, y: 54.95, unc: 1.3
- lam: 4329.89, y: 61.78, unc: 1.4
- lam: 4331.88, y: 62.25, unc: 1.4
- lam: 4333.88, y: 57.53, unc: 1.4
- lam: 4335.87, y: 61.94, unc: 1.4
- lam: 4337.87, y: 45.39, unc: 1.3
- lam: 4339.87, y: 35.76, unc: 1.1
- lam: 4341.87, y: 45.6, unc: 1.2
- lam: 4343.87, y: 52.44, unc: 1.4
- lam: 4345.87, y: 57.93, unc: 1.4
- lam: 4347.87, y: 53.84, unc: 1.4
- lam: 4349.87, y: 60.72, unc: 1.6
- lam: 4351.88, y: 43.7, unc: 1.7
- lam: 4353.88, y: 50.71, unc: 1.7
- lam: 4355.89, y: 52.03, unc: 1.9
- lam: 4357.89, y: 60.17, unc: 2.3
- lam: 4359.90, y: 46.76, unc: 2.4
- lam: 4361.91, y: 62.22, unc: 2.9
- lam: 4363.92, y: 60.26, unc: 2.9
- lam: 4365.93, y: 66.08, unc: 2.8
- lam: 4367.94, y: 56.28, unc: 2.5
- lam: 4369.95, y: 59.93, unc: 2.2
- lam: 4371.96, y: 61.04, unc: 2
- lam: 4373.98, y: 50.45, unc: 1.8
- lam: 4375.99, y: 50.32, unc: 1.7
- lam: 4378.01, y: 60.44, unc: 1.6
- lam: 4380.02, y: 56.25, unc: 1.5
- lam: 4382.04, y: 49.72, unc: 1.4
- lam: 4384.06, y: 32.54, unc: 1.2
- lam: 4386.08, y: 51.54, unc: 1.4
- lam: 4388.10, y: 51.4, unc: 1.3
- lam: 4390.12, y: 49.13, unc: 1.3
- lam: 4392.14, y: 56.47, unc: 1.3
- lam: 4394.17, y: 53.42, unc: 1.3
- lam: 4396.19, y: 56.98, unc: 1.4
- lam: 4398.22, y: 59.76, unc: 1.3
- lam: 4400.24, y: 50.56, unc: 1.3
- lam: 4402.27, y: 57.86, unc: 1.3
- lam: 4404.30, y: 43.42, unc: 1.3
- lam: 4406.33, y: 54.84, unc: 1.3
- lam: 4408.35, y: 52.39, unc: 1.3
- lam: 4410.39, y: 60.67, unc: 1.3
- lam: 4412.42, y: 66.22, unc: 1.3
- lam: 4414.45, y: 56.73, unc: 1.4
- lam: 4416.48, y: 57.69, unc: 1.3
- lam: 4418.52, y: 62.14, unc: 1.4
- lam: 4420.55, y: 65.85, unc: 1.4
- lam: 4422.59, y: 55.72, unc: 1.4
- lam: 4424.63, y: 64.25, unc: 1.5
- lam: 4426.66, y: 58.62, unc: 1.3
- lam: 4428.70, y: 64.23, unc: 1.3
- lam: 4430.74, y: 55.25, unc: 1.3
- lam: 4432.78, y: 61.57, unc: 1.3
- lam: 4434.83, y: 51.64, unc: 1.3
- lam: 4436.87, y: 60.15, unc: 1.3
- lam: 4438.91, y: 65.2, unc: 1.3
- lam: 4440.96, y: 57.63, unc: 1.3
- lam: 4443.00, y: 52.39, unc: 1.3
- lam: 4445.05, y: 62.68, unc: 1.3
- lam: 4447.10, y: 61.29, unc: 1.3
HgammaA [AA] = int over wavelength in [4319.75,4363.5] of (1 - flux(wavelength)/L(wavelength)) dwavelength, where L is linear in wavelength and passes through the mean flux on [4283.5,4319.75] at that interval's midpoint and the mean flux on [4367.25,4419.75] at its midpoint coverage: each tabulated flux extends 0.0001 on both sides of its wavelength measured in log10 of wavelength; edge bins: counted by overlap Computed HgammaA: -4.0 AA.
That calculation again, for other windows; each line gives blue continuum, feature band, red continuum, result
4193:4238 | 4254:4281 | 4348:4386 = 1.4 AA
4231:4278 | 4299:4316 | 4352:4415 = 5.2 AA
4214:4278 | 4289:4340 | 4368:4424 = 5.5 AA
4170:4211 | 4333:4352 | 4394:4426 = 1.2 AA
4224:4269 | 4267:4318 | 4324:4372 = 7.4 AA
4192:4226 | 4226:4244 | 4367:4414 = 0.4 AA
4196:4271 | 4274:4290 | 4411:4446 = 1.1 AA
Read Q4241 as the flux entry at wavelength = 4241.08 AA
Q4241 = 54.85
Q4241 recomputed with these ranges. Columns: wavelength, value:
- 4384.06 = 32.54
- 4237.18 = 46.77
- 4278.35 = 59.76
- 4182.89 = 49.67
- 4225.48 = 37.85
